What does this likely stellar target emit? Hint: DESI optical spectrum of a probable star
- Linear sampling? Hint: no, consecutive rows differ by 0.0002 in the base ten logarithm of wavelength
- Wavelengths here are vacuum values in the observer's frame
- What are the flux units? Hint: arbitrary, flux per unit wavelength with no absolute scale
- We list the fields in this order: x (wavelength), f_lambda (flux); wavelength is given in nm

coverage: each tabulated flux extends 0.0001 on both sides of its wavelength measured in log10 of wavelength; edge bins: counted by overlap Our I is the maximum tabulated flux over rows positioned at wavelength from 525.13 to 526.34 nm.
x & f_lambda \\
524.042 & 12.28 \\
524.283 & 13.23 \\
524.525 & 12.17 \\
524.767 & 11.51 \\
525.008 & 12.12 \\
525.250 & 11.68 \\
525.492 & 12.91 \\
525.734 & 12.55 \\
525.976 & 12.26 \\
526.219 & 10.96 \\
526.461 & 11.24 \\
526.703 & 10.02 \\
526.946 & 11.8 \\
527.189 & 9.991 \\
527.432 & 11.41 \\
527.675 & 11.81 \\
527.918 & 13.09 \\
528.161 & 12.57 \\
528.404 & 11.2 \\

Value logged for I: 12.91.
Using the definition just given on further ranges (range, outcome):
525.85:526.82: 12.26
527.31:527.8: 11.81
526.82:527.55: 11.8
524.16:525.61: 13.23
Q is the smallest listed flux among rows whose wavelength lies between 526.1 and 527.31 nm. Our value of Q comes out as 9.991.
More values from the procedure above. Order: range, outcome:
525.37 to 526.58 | 10.96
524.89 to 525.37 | 11.68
